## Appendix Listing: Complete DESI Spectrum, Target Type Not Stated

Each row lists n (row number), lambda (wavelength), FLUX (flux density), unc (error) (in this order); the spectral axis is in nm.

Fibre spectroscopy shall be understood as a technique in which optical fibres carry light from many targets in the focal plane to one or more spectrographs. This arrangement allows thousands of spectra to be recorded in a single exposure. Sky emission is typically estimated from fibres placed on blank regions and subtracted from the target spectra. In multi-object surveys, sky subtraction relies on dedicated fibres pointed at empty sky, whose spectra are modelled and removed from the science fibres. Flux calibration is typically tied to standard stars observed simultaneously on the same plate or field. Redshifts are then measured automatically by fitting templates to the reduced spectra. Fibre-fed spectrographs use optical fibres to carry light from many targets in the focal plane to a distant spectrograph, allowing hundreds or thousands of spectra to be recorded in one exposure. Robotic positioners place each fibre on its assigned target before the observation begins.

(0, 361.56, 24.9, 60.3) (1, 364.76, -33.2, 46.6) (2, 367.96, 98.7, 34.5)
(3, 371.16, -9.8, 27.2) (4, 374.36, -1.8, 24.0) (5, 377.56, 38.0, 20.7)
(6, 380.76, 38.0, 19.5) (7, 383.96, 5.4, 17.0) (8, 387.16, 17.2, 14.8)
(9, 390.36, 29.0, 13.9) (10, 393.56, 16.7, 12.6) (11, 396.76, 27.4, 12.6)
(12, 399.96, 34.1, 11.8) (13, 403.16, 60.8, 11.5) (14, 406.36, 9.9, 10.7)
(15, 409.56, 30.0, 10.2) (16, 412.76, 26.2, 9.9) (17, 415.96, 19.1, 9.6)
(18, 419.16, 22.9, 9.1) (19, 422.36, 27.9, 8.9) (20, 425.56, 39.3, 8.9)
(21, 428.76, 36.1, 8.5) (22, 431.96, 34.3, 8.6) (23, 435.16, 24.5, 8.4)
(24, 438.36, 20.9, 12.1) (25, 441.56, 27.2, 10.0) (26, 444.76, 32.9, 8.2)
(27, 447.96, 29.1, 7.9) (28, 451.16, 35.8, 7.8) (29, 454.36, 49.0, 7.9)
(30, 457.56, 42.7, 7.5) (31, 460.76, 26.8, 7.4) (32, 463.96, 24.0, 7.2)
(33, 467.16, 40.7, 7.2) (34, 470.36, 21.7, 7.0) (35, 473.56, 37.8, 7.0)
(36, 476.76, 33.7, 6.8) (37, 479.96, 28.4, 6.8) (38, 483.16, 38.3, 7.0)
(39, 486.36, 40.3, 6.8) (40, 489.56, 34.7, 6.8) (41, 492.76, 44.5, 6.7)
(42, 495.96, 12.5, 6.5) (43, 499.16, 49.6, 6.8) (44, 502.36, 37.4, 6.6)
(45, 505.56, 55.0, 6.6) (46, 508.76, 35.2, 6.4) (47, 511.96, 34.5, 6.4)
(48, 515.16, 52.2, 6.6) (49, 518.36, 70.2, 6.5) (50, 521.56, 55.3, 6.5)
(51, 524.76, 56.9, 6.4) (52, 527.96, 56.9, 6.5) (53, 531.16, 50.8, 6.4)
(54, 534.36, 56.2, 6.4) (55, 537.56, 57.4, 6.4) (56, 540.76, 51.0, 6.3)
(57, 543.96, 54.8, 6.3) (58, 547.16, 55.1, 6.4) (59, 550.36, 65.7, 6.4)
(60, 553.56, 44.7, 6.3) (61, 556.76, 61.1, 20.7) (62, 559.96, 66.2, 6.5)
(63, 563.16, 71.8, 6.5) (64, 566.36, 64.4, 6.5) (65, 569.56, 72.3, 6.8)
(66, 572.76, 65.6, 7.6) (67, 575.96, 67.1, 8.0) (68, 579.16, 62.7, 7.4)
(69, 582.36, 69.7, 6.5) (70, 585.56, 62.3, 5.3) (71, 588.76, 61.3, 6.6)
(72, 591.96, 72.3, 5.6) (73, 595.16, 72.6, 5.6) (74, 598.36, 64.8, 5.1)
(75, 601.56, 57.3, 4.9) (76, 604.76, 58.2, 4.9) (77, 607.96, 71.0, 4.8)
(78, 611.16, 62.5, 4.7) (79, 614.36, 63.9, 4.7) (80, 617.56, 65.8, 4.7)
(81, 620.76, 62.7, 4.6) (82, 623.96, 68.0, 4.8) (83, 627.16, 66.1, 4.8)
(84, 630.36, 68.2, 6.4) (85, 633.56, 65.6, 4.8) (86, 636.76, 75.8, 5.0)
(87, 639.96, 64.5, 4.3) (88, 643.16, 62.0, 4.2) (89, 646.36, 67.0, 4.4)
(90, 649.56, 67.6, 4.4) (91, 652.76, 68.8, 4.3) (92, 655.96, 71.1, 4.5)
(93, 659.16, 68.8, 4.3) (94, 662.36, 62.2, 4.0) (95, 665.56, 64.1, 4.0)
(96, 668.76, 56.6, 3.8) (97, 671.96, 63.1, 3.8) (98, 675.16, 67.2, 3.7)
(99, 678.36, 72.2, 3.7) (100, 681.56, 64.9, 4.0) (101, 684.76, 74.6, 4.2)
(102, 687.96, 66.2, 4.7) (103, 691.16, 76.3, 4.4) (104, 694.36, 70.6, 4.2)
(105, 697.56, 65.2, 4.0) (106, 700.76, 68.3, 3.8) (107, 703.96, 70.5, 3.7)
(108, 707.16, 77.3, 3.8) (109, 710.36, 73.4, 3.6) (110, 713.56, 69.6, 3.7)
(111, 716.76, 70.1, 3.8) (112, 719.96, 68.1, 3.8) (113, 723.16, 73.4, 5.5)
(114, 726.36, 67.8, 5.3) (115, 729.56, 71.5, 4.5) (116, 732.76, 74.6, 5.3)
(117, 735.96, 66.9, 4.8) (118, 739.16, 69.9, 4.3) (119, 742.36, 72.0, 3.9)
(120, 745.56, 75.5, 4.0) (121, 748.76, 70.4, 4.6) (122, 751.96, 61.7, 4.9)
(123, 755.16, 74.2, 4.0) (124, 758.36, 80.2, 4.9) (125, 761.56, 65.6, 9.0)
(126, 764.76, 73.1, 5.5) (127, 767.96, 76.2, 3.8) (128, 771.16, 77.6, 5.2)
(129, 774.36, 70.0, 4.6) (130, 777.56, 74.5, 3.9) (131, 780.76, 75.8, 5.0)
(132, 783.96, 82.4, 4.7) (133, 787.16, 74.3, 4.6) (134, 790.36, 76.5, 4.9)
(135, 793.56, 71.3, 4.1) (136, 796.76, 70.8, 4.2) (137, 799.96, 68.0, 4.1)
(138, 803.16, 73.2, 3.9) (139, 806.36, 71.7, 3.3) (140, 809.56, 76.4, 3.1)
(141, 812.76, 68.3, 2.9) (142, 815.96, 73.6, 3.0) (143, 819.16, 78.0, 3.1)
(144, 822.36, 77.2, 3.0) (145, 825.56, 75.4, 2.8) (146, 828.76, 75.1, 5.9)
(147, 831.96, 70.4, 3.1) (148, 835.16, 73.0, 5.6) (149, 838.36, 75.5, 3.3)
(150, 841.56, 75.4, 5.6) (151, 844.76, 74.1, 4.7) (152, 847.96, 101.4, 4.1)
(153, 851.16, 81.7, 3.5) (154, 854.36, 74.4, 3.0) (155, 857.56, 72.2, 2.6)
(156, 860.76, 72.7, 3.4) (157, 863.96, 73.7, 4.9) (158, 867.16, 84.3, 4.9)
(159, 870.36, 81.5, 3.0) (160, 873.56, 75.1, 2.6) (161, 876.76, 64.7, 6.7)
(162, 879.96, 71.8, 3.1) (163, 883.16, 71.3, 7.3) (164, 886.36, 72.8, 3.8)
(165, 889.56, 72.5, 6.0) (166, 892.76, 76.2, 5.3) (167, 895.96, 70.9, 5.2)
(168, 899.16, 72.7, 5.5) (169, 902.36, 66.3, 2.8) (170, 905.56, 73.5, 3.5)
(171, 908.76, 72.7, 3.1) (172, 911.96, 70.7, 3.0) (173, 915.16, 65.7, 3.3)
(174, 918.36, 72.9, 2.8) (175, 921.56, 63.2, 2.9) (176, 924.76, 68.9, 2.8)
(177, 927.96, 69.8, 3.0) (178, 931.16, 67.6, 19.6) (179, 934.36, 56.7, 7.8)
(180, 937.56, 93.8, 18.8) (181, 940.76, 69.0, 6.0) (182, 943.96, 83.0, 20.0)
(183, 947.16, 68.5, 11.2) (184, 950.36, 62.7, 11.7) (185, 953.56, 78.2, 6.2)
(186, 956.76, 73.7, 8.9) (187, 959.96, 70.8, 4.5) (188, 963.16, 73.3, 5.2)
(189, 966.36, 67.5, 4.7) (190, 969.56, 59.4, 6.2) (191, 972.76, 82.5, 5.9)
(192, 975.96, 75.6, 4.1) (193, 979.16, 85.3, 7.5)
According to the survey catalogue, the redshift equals 0.29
